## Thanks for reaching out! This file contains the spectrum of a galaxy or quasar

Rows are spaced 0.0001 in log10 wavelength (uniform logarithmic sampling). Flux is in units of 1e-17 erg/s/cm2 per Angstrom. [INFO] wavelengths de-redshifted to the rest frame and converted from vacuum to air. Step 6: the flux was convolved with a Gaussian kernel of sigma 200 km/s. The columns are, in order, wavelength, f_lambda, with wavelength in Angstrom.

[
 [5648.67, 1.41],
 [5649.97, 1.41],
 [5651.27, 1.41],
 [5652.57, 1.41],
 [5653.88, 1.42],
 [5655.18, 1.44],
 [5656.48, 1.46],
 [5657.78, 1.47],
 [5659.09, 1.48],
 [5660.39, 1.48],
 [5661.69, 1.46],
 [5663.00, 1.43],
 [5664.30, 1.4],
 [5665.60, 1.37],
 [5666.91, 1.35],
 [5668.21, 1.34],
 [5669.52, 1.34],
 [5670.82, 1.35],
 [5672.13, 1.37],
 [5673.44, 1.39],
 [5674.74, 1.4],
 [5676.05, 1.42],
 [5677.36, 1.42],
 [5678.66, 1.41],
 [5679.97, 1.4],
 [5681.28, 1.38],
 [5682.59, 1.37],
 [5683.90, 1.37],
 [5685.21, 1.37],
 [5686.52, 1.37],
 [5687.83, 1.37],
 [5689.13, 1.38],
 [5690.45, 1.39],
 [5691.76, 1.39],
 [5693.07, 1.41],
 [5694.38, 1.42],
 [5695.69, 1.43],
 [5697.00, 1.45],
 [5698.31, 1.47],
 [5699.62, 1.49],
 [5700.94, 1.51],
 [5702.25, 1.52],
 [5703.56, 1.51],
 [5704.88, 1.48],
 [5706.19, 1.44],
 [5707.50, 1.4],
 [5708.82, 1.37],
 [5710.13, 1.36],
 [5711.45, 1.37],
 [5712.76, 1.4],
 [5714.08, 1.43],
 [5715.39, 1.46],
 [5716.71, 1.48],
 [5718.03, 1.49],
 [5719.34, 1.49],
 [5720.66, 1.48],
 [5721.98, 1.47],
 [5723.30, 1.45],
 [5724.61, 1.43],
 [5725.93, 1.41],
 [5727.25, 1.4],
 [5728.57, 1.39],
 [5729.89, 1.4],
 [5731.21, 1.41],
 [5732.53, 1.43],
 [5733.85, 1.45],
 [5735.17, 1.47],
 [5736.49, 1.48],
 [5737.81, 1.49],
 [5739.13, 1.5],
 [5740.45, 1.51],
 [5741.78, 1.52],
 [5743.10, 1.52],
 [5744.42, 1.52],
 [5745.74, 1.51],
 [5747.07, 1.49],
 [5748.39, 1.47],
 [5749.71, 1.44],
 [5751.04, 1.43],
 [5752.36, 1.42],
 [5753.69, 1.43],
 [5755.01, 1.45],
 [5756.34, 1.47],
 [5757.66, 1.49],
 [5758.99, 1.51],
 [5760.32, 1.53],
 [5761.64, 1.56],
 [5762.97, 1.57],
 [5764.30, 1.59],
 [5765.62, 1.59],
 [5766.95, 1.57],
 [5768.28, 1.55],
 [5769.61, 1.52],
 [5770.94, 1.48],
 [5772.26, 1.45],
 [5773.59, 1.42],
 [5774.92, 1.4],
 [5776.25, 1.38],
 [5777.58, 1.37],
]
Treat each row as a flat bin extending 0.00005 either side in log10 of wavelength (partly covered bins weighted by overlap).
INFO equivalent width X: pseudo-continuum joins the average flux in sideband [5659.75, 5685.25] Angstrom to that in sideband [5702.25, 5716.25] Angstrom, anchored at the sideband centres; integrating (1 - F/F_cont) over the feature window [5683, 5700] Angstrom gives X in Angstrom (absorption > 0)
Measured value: 0.0 Angstrom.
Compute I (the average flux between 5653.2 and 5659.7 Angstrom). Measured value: 1.45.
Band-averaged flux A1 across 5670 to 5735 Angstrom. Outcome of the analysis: 1.42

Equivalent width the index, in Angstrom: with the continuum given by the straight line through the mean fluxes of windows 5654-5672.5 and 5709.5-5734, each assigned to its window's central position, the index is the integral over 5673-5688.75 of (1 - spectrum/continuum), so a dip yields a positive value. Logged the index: 0.3 Angstrom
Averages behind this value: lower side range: 1.41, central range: 1.39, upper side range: 1.43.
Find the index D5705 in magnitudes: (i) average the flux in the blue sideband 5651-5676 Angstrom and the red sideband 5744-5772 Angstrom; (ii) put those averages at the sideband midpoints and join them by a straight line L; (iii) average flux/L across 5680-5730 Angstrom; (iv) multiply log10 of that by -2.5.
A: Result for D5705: 0.02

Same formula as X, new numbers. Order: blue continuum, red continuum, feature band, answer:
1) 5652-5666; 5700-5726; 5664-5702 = 1.2 Angstrom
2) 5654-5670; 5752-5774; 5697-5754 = 0.8 Angstrom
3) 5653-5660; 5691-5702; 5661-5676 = 0.7 Angstrom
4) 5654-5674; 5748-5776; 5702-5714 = 0.2 Angstrom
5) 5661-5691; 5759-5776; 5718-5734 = 0.2 Angstrom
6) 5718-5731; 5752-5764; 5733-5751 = -0.2 Angstrom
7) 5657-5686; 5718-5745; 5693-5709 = -0.3 Angstrom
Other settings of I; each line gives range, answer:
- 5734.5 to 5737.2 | 1.48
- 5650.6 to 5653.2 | 1.41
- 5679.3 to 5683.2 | 1.38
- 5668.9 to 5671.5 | 1.35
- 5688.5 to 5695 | 1.4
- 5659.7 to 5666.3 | 1.43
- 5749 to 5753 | 1.43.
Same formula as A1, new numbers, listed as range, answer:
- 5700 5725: 1.45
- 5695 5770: 1.47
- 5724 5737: 1.43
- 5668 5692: 1.38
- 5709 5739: 1.44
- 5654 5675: 1.41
